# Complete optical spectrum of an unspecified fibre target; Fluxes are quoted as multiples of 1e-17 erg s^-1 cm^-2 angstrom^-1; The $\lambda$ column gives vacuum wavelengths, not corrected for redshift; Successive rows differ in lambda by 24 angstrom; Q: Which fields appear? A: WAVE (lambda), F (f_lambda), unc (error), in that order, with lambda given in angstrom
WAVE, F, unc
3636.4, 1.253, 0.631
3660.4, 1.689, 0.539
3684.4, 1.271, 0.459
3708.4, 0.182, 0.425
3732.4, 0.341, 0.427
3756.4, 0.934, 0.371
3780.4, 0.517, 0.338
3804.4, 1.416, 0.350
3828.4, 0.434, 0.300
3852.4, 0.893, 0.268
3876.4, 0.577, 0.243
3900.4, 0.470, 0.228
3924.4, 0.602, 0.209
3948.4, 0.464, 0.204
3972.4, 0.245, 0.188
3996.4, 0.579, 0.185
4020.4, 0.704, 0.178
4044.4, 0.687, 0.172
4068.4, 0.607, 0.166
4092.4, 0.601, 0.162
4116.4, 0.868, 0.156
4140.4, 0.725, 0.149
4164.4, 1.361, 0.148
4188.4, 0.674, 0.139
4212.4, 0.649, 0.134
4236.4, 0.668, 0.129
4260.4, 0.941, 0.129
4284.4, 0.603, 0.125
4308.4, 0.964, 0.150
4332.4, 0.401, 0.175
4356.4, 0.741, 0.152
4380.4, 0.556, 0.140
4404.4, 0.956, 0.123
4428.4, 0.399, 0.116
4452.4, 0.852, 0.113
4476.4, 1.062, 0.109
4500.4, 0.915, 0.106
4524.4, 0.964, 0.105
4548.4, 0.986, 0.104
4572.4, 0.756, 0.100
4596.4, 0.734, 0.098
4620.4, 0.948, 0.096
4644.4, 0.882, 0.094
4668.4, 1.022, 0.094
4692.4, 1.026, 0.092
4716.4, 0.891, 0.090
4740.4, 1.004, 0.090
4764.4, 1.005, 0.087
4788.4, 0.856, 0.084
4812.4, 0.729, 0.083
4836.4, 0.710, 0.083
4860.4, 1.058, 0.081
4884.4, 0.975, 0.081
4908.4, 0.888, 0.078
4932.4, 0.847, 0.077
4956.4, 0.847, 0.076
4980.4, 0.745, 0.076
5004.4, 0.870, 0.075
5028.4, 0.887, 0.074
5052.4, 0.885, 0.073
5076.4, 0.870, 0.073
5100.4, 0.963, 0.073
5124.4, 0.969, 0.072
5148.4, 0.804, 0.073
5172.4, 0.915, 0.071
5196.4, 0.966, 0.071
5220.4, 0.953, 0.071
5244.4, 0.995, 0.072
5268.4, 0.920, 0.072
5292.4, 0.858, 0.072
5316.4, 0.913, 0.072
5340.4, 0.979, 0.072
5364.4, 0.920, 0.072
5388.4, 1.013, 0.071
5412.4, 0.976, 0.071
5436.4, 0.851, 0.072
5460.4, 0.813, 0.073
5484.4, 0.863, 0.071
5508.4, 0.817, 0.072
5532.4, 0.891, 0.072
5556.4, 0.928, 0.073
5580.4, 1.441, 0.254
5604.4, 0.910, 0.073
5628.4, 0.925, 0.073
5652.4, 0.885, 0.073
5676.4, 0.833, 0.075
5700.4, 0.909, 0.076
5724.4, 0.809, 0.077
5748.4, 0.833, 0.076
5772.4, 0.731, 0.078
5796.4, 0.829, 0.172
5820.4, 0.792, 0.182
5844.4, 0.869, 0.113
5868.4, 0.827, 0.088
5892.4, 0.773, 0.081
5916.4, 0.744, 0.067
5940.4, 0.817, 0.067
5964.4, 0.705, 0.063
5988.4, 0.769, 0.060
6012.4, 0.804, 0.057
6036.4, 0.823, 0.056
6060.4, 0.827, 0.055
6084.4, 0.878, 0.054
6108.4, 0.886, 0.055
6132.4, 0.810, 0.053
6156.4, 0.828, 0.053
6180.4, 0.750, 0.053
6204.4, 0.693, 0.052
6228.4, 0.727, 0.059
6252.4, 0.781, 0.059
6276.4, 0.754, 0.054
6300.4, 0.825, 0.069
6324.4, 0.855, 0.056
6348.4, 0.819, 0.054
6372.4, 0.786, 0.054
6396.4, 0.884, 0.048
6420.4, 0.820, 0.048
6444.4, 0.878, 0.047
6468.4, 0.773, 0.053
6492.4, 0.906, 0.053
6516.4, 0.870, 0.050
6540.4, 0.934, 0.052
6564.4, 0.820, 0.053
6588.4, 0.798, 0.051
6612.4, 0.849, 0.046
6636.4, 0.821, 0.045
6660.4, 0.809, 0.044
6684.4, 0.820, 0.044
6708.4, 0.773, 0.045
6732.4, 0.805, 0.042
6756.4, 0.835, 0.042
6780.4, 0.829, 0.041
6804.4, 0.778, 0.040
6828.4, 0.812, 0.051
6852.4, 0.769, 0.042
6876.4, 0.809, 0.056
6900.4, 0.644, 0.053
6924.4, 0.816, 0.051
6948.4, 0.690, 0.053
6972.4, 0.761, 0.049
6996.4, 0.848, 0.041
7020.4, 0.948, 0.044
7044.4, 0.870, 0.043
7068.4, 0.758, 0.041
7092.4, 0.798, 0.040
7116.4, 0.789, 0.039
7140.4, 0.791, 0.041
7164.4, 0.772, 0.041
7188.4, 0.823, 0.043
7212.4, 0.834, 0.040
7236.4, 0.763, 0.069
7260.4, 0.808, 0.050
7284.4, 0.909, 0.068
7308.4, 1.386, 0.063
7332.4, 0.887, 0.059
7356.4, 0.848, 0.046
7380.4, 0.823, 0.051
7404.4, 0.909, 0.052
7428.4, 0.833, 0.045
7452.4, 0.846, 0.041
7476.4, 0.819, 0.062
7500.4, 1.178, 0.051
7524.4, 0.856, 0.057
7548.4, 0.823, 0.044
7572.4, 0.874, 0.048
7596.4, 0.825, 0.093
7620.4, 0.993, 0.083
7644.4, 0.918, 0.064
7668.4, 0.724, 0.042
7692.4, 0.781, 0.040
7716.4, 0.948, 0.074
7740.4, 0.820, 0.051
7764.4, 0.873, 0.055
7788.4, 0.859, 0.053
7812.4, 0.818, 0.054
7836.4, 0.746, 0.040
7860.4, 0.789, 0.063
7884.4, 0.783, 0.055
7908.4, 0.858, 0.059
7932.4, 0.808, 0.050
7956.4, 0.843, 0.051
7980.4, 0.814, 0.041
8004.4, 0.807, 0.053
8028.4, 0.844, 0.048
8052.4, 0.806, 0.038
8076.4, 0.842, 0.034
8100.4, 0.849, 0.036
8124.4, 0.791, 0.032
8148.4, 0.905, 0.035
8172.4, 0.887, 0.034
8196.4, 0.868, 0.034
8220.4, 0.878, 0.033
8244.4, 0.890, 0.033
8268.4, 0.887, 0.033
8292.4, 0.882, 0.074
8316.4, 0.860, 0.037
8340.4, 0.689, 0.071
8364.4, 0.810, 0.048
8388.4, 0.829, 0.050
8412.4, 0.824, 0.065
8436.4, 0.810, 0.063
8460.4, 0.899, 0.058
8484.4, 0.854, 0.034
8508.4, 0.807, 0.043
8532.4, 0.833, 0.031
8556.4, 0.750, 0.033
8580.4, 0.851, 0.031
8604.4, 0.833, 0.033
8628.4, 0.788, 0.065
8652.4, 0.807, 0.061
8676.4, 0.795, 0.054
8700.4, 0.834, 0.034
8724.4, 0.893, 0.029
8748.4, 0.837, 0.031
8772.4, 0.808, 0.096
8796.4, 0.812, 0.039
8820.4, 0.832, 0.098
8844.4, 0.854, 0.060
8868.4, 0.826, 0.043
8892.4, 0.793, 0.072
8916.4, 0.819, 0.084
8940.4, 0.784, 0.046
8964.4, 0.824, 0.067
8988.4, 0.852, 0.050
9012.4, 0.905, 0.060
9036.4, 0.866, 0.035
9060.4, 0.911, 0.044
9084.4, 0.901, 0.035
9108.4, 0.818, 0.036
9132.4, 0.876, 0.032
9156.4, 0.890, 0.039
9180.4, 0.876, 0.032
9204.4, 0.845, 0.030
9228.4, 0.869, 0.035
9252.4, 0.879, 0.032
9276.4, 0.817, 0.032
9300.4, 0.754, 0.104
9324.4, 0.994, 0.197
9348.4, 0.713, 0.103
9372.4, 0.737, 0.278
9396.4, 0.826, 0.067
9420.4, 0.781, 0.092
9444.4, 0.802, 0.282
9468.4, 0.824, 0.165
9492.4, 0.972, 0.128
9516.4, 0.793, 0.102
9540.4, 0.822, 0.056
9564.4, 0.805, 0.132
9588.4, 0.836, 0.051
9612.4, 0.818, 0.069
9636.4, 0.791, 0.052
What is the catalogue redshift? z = 0.115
